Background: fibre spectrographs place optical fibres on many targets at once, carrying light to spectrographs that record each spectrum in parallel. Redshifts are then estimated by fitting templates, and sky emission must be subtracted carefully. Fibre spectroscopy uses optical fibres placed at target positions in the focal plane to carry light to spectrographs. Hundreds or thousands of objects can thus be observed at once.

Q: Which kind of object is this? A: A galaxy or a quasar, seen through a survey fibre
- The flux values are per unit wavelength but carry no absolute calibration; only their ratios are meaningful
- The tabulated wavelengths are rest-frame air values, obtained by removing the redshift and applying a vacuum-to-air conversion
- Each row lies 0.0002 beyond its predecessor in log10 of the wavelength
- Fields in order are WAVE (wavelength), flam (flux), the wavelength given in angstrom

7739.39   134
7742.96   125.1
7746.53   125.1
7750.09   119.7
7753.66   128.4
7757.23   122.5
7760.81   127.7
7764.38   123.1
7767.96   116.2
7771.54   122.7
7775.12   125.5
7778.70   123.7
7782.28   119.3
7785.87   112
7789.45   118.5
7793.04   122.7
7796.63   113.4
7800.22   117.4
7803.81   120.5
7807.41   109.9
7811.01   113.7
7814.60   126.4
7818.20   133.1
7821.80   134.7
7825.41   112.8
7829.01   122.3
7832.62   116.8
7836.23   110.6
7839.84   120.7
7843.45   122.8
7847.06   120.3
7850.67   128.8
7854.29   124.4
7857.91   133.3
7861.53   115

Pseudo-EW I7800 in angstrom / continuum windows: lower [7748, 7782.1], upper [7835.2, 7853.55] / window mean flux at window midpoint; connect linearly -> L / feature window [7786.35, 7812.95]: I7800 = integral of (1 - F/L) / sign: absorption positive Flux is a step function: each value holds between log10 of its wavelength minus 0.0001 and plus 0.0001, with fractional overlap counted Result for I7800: 1.3 angstrom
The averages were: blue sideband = 123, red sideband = 121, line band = 116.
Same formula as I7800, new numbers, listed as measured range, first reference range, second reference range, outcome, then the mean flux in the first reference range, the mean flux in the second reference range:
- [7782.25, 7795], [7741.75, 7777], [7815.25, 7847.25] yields 0.51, 124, 122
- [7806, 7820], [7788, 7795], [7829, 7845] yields -0.20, 120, 118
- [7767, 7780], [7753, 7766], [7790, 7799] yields 0.00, 125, 118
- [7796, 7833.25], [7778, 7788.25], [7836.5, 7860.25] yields 0.11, 118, 124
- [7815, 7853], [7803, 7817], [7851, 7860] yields 0.28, 118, 128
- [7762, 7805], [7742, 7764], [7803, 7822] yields 1.30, 125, 122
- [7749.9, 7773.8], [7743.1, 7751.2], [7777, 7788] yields -0.38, 123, 118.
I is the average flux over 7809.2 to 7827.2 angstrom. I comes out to 124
